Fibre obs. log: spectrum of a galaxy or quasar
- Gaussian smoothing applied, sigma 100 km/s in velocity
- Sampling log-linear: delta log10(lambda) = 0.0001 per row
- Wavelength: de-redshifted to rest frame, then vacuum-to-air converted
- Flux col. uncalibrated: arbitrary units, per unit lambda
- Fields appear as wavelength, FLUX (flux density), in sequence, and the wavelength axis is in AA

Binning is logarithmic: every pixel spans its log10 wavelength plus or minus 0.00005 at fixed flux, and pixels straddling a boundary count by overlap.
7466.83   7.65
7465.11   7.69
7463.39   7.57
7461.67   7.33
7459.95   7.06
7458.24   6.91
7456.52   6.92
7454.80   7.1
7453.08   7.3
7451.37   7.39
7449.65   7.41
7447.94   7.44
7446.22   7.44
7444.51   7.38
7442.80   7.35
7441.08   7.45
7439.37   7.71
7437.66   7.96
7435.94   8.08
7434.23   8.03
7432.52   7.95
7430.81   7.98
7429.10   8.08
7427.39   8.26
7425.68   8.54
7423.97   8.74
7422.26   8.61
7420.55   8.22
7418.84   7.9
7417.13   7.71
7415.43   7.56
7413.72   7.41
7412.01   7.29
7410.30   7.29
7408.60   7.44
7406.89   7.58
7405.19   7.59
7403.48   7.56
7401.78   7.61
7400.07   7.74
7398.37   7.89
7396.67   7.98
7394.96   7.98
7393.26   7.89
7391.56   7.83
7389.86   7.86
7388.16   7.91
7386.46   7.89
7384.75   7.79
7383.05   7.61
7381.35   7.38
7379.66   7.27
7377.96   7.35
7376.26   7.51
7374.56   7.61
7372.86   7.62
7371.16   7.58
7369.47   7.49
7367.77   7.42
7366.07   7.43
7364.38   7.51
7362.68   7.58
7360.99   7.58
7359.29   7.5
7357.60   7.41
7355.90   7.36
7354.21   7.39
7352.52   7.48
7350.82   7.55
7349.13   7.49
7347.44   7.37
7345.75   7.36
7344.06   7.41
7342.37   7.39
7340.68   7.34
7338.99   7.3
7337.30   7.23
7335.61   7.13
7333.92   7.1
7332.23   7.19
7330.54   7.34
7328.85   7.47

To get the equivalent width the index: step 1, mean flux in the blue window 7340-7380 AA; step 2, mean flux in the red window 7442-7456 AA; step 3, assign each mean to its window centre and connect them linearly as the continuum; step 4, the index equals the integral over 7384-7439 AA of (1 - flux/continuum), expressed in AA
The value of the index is -3.6 AA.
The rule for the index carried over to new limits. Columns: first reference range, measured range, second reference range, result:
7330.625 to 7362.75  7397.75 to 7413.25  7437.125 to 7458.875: -0.4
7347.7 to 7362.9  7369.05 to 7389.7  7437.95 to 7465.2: -0.4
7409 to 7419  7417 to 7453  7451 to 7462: -2.8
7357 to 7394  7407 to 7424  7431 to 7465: -0.5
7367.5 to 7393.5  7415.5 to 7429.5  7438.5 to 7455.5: -1.4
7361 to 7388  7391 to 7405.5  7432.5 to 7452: -0.4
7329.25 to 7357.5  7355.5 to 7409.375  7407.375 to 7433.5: 0.1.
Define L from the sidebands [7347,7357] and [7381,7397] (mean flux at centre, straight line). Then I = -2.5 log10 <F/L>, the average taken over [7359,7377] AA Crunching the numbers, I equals 0.011 mag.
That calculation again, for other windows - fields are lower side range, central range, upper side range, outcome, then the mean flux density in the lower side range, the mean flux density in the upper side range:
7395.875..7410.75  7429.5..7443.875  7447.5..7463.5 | -0.06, 7.64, 7.22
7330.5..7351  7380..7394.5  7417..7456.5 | -0.03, 7.32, 7.81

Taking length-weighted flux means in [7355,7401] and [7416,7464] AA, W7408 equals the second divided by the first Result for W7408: 1.0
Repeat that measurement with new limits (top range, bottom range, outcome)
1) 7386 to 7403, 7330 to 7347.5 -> 1.08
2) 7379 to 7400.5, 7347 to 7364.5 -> 1.04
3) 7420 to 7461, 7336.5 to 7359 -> 1.04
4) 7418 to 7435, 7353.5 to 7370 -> 1.10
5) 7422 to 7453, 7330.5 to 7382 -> 1.06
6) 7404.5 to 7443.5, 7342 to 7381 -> 1.05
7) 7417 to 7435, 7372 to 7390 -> 1.08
